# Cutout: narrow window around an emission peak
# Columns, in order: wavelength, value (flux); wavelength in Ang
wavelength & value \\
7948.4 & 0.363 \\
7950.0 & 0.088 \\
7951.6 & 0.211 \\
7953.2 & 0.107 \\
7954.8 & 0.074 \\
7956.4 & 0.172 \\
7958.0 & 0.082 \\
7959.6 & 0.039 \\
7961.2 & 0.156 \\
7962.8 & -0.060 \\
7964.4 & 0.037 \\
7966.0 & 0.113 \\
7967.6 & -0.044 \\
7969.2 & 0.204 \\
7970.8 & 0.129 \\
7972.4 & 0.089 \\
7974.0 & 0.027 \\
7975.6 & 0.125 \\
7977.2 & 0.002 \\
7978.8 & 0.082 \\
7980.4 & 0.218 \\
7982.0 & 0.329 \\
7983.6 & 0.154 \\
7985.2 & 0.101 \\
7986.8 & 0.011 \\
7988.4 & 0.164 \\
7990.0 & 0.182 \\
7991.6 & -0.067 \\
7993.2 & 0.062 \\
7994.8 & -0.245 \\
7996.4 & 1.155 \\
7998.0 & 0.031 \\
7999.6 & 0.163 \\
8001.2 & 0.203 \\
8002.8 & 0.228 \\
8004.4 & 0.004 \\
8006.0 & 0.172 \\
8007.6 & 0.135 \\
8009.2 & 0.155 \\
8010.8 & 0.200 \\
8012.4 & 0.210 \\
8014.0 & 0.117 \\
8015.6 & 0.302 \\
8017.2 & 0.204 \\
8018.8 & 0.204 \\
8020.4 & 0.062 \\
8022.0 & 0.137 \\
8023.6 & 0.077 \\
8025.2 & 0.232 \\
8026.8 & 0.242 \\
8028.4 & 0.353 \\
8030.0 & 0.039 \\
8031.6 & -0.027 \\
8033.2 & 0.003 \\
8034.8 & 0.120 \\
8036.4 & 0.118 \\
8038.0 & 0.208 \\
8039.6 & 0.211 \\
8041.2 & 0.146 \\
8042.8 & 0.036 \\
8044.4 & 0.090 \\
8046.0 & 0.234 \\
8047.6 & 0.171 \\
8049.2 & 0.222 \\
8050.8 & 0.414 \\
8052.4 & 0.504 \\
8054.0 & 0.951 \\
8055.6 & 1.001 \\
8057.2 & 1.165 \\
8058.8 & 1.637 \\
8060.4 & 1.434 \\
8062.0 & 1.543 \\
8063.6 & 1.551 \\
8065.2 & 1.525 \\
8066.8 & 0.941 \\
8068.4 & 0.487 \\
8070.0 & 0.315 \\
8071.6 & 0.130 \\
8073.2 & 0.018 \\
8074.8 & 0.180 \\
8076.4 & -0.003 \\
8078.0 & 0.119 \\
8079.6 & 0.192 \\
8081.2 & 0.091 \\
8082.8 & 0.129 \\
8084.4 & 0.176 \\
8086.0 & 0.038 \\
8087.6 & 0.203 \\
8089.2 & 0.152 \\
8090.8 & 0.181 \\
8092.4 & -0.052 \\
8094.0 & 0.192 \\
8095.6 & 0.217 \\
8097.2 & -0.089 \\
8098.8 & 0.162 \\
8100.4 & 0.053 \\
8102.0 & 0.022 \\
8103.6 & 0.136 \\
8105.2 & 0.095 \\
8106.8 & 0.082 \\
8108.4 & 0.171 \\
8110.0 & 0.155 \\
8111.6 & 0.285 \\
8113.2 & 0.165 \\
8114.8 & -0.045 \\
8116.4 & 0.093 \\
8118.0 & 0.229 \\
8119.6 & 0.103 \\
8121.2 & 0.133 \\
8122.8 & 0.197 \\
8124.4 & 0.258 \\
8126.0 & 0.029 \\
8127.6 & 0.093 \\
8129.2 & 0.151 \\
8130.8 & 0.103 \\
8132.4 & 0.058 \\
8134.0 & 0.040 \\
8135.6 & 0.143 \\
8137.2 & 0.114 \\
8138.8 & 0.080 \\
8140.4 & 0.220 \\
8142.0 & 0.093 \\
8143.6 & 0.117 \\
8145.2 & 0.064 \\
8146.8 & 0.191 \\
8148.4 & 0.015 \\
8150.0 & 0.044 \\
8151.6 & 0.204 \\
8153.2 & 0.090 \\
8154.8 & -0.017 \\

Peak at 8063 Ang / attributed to [O II]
